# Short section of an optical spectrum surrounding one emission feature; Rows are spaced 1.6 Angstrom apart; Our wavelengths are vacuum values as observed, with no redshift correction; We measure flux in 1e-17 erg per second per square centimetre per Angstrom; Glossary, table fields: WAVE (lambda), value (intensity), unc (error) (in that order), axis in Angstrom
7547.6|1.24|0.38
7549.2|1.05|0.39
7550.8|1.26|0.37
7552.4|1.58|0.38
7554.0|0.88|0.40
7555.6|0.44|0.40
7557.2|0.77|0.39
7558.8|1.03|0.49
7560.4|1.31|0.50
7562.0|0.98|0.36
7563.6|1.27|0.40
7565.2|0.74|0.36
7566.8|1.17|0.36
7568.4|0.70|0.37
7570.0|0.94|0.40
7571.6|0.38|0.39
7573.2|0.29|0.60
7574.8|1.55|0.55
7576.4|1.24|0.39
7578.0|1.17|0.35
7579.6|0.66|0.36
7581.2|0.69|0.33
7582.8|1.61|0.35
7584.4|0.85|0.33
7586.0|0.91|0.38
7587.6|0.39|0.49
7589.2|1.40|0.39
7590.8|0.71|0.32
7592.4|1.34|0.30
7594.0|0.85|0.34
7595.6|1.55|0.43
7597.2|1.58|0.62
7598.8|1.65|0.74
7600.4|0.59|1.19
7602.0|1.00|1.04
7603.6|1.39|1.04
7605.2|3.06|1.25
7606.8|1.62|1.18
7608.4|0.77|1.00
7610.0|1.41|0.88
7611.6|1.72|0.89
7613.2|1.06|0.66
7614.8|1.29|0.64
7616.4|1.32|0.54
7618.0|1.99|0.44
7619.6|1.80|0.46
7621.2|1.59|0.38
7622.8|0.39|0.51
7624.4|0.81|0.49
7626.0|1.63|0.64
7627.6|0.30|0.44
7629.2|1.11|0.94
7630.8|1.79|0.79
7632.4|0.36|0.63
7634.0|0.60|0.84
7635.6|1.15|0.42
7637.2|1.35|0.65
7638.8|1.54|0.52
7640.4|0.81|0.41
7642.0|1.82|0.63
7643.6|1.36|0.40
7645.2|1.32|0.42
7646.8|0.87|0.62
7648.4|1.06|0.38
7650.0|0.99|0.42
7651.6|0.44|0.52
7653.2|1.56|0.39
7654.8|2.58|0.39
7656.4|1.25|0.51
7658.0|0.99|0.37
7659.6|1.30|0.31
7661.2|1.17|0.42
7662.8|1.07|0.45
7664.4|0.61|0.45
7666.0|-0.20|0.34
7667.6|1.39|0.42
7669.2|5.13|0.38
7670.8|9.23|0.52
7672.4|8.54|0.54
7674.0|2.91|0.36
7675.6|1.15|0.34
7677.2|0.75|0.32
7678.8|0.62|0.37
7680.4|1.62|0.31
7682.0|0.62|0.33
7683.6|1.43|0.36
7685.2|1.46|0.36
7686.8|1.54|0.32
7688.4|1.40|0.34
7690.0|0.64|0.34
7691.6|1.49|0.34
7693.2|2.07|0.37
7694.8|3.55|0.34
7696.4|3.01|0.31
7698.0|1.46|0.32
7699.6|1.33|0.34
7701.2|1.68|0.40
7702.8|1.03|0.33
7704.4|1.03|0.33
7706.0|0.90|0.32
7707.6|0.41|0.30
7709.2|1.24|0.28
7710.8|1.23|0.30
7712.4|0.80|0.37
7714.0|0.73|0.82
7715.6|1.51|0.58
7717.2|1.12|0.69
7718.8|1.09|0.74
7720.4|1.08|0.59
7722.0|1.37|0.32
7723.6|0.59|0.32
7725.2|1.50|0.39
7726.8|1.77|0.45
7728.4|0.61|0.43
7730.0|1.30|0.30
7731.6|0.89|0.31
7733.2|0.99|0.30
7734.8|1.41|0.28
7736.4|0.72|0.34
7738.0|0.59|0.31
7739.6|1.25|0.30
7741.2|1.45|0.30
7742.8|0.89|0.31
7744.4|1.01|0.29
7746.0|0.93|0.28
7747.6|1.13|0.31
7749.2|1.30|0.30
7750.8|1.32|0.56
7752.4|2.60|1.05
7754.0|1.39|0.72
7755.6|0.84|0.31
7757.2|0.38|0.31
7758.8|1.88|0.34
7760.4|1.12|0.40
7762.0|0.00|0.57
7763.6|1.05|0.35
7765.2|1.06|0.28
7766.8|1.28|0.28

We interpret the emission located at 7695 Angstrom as [N II] 6583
